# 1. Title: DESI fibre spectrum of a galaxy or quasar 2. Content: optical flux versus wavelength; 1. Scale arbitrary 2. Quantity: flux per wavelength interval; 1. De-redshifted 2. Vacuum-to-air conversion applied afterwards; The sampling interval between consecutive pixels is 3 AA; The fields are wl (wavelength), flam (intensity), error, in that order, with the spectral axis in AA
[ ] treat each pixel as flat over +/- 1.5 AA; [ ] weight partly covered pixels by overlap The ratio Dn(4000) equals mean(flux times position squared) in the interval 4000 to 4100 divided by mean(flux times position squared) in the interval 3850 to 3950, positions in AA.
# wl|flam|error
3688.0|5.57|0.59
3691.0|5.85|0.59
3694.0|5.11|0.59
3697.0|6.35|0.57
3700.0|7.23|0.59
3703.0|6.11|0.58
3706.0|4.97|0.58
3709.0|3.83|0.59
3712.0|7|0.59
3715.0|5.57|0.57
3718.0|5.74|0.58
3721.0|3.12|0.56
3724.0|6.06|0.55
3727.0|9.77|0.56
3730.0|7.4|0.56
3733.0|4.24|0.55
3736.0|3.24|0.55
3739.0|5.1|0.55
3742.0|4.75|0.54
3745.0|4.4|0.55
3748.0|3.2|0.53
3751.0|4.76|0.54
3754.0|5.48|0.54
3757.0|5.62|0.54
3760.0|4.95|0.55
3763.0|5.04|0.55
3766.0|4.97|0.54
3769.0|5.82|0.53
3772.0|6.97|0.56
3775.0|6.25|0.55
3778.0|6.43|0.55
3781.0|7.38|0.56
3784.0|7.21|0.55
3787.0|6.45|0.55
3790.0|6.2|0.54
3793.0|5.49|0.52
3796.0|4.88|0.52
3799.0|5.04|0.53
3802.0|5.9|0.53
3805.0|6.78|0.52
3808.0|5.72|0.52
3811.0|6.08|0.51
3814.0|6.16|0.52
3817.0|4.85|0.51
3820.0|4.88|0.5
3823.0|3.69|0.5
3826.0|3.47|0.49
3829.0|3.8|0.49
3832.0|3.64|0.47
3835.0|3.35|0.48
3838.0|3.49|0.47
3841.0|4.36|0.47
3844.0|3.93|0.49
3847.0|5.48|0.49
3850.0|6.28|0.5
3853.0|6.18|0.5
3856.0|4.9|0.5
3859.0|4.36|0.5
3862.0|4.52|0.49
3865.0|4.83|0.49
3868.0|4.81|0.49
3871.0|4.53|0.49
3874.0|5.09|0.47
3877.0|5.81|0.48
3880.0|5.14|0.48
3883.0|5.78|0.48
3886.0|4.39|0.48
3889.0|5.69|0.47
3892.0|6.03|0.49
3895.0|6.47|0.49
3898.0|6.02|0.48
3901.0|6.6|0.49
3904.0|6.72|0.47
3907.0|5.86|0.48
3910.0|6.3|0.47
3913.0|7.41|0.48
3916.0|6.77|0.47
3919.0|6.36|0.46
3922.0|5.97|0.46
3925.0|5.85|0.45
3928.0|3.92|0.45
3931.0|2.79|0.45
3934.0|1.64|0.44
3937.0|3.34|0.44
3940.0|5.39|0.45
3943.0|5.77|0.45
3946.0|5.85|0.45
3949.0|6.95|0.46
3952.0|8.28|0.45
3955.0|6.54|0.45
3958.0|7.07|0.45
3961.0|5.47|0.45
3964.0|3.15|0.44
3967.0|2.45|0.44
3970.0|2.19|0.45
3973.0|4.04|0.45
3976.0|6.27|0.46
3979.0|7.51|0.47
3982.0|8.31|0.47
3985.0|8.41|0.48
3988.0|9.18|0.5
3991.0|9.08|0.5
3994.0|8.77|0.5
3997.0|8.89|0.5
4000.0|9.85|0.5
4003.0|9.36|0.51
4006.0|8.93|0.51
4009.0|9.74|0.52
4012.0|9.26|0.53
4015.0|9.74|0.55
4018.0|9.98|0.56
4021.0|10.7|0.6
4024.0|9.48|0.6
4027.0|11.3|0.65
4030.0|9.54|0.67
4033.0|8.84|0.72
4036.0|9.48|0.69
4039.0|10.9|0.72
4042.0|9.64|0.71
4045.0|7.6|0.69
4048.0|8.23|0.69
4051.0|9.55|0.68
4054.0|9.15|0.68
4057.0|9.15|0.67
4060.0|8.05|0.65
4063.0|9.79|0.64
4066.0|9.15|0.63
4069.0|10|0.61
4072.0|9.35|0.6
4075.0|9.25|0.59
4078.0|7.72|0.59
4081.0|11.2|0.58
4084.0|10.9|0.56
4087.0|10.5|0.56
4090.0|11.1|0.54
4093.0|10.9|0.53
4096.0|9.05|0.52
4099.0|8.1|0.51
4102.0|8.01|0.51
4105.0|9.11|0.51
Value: 1.9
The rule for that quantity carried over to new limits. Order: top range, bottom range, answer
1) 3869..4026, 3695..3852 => 1.35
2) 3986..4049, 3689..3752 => 2.03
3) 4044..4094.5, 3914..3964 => 1.87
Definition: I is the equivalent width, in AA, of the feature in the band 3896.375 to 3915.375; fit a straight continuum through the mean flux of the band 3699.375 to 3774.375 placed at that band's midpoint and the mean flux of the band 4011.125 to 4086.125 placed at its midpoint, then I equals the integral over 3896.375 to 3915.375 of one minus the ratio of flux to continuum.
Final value 2.8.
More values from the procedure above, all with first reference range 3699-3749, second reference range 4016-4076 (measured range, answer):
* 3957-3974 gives 9.0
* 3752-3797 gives 0.7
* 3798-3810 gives 0.9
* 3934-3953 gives 6.2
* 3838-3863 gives 7.4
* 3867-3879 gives 3.6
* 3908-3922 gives 2.2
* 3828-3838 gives 4.7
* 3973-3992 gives 2.0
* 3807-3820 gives 1.8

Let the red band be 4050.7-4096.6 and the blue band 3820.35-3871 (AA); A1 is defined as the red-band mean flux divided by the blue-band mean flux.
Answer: 2.18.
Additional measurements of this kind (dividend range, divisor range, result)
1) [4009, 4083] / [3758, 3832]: 1.70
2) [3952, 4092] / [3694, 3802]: 1.53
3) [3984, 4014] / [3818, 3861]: 2.07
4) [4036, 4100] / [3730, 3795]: 1.74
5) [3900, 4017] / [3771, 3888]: 1.26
